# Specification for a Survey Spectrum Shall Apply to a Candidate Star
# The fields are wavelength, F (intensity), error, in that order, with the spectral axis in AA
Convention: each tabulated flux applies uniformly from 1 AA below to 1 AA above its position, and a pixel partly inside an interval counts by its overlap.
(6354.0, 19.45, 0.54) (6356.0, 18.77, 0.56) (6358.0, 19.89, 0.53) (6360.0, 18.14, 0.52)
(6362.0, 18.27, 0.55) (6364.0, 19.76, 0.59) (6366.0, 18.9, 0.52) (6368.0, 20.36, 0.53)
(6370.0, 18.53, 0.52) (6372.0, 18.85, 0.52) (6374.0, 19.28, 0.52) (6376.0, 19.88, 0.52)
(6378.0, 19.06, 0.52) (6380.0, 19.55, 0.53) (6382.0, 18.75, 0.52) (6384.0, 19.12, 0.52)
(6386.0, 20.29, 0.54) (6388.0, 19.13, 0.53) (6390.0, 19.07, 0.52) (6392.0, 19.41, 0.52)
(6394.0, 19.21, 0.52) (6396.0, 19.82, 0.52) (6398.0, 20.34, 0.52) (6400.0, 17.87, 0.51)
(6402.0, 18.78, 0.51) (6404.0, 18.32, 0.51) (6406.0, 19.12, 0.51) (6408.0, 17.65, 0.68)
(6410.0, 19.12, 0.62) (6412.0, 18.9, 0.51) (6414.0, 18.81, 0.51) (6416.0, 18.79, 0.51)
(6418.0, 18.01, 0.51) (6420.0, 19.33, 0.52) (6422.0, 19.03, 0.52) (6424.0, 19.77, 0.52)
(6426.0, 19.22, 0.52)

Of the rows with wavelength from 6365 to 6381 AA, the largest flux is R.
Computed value 20.36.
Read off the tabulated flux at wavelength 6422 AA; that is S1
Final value 19.03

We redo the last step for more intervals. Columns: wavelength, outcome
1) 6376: 19.88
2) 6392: 19.41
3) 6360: 18.14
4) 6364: 19.76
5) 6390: 19.07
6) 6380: 19.55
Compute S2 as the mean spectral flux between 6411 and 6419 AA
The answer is 18.6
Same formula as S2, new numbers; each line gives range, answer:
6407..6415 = 18.6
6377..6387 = 19.4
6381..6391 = 19.3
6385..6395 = 19.4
